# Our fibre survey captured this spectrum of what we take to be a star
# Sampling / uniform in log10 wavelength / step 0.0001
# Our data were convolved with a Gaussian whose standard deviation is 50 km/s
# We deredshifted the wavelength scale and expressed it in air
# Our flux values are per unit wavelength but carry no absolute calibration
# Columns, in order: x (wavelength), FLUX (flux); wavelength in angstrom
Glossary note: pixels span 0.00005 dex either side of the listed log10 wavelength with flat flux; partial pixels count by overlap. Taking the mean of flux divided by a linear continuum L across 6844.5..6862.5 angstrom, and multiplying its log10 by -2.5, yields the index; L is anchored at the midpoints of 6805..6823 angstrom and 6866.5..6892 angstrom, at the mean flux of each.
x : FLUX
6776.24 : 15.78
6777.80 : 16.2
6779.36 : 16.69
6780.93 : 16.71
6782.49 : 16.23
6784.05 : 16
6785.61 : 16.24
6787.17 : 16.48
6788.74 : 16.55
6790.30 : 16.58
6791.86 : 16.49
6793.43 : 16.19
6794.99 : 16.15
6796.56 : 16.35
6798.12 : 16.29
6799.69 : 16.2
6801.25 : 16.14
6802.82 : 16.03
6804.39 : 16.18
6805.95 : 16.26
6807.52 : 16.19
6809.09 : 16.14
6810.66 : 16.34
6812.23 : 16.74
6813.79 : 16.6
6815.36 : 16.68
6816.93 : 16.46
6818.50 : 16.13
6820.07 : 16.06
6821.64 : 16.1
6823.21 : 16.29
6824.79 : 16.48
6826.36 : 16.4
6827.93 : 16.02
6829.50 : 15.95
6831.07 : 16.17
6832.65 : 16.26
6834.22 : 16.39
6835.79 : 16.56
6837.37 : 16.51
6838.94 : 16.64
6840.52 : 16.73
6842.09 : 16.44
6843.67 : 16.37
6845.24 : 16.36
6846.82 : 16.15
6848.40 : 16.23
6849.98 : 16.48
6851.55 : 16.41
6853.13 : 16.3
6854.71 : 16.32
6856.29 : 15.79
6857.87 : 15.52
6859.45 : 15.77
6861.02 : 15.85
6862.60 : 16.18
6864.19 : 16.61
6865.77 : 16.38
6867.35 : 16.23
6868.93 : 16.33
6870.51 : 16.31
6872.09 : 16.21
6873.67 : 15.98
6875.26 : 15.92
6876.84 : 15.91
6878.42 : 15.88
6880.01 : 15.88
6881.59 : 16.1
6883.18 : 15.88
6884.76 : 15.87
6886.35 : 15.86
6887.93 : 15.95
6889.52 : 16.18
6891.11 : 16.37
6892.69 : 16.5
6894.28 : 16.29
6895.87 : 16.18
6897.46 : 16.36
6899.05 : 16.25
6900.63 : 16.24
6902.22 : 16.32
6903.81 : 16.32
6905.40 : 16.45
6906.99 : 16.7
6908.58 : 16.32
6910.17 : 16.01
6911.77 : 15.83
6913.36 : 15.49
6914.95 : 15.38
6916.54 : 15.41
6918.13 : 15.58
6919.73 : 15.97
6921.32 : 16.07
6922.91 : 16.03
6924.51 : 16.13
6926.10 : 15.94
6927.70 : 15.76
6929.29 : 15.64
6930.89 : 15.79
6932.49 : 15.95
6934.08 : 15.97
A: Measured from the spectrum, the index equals 0.00 mag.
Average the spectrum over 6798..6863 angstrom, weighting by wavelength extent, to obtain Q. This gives 16.3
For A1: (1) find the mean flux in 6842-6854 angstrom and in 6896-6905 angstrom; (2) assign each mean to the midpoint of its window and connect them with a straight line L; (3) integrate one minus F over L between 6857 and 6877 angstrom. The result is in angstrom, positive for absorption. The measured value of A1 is 0.3 angstrom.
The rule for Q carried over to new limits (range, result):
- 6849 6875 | 16.2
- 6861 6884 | 16.1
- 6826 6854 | 16.4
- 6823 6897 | 16.2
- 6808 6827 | 16.4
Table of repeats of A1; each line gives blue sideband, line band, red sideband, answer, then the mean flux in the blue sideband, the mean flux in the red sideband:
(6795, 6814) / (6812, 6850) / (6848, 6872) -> -0.3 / 16.3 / 16.2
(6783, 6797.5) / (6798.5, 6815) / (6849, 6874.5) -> 0.0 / 16.3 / 16.2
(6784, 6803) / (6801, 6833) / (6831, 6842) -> 0.3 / 16.3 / 16.5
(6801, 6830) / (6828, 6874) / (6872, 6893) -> -0.3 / 16.3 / 16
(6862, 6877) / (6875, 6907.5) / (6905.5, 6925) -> -0.2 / 16.2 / 15.9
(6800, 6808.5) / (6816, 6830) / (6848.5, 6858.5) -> -0.1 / 16.2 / 16.1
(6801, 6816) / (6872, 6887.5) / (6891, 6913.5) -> 0.3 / 16.3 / 16.3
